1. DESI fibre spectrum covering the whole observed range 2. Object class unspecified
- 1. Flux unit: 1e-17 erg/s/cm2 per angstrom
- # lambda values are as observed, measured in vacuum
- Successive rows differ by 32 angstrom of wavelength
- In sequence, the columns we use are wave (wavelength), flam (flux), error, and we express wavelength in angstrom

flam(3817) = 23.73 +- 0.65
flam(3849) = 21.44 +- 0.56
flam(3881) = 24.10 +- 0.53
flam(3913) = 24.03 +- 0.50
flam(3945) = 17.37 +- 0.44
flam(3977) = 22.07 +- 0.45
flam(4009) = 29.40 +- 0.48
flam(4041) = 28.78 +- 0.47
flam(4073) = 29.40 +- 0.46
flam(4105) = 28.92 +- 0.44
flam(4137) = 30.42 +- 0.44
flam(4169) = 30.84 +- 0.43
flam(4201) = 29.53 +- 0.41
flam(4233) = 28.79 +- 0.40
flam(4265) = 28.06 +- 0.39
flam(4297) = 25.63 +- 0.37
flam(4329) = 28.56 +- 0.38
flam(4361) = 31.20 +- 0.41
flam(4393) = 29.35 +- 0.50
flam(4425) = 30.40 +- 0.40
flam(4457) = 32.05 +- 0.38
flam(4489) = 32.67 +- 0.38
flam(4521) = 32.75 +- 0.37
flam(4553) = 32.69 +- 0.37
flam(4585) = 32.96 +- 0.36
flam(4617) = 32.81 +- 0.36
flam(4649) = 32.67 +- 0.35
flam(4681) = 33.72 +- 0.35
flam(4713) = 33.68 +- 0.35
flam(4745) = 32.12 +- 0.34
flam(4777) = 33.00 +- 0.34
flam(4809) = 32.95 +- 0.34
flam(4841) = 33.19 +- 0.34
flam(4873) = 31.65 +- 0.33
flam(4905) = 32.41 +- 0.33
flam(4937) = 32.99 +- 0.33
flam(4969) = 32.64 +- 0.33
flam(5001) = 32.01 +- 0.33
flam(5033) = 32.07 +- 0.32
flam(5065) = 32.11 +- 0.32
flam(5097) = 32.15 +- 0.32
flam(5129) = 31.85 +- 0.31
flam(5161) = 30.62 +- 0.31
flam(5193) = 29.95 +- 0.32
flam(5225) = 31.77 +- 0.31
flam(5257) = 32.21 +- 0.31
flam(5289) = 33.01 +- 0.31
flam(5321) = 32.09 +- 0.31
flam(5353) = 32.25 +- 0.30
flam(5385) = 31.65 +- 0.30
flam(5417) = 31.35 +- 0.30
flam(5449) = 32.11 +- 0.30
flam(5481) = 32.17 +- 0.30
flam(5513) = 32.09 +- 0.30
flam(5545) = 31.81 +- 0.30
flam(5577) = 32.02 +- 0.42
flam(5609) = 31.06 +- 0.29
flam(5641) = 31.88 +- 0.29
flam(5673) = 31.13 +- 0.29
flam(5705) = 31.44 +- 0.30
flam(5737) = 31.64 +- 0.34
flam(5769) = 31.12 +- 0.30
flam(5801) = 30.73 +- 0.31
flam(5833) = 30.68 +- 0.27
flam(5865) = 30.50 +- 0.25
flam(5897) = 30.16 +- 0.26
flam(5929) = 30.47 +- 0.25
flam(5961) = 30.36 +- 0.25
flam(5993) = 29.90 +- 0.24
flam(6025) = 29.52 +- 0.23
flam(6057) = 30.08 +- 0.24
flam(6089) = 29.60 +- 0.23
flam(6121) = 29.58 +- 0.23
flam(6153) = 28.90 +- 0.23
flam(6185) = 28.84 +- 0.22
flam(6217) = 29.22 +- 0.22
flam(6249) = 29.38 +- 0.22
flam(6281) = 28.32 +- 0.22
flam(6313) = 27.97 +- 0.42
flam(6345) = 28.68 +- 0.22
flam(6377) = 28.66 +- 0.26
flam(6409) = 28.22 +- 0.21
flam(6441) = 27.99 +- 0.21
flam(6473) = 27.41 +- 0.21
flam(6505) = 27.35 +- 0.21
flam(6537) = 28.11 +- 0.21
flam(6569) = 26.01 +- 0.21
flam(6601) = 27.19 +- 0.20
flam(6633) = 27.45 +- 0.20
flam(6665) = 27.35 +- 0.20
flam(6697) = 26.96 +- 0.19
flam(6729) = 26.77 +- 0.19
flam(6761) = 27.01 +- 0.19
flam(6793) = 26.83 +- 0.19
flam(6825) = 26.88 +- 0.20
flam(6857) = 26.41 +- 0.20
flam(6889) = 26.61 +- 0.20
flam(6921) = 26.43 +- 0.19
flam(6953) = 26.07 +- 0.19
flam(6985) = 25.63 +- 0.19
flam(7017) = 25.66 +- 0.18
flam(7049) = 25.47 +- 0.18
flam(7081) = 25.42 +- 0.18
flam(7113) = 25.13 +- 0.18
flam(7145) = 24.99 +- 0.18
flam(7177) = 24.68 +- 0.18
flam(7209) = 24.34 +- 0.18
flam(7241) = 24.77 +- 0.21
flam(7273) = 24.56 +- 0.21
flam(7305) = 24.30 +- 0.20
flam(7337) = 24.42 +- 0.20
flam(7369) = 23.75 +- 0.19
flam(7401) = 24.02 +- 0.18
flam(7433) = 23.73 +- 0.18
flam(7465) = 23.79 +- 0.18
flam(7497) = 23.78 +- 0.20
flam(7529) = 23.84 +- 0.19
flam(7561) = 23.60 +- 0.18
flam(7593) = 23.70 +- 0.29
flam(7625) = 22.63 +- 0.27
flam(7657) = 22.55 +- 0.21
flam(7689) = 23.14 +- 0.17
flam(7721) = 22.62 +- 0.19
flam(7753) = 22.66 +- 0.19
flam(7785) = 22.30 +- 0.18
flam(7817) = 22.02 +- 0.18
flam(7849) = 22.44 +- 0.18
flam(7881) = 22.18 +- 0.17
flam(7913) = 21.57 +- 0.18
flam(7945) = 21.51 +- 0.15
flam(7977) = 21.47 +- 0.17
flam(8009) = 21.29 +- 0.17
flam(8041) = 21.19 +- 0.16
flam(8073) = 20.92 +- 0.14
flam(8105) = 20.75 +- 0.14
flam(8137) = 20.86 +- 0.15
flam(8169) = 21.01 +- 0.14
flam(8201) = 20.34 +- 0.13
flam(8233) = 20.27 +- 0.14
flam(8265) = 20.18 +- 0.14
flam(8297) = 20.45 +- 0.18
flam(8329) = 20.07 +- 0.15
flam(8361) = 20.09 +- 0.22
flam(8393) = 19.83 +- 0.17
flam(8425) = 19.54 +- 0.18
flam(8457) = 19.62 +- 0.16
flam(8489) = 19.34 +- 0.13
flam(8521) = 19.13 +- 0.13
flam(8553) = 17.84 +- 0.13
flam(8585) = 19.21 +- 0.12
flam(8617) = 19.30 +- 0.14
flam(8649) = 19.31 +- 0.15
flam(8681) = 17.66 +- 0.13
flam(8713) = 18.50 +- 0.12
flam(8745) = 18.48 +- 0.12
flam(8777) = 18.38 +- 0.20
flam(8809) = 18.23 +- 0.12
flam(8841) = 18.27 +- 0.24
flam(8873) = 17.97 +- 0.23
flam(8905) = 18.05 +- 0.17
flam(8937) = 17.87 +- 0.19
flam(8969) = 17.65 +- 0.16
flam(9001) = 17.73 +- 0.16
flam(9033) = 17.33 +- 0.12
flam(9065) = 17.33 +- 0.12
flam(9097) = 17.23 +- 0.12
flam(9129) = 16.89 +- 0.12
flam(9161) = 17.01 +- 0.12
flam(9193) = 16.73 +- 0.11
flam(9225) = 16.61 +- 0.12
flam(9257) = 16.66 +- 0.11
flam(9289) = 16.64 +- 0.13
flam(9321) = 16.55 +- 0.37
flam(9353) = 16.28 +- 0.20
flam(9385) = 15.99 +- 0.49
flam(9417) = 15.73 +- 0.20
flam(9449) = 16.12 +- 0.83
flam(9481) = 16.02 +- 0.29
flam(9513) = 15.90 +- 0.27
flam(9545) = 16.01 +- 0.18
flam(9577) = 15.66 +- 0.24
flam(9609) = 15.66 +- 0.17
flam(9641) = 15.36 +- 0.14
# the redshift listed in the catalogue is 0.001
